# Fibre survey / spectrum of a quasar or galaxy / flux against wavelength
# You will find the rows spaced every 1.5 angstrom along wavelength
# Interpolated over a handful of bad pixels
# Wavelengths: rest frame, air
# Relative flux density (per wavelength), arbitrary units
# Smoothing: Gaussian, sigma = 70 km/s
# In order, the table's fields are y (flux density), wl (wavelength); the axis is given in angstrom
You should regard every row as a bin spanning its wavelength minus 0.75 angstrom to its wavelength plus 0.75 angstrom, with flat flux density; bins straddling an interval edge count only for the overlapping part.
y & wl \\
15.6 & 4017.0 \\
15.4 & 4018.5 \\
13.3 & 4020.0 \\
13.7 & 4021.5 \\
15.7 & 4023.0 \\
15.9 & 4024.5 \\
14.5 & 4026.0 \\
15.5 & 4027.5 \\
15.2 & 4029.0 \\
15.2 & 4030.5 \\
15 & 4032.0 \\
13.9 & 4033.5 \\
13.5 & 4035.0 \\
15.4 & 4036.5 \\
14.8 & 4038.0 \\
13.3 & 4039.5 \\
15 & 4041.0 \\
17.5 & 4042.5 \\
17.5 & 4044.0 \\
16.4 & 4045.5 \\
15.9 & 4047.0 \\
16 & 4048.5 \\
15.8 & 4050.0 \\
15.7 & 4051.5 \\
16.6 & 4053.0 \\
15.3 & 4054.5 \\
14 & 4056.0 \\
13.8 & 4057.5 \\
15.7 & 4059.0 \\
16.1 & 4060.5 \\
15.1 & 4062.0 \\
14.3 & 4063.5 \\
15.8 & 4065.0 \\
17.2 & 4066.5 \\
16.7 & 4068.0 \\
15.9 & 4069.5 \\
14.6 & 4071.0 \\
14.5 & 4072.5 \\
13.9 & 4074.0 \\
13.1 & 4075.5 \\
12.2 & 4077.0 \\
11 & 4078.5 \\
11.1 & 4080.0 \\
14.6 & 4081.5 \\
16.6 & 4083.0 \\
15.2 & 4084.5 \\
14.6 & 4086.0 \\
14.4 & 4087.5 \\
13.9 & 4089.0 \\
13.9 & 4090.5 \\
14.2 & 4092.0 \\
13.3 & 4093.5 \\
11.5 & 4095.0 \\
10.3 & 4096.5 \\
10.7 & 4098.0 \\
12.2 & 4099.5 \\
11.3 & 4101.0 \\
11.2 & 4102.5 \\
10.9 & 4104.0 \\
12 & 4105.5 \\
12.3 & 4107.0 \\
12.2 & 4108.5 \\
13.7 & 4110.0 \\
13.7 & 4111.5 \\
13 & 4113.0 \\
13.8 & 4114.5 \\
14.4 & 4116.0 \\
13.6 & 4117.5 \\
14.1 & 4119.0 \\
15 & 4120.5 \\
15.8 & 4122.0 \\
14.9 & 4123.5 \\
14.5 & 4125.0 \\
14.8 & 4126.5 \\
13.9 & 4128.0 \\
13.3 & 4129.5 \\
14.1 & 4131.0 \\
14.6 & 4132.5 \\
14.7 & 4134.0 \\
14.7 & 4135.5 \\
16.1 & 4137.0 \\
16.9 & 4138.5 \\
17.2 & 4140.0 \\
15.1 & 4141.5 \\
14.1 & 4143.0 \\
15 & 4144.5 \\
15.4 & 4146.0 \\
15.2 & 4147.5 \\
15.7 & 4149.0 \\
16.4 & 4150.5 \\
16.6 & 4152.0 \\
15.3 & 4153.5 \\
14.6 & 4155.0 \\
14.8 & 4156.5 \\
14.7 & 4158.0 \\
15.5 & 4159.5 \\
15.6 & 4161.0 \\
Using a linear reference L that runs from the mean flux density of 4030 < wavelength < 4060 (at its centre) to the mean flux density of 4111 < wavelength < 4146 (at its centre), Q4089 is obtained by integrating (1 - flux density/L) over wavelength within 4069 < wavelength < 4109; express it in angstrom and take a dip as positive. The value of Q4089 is 5.3 angstrom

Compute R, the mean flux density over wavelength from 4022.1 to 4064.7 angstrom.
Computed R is 15.3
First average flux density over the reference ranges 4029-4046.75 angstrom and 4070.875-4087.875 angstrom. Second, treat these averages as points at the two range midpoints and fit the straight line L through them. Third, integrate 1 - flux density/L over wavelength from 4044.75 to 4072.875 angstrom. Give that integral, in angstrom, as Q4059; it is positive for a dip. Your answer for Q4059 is -2.06 angstrom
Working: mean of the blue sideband 15.2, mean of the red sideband 13.8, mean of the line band 15.6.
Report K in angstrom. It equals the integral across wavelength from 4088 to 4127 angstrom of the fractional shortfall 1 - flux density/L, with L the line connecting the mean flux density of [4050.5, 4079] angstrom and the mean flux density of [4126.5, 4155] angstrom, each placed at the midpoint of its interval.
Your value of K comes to 5.0 angstrom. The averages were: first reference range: 14.9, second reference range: 15.2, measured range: 13.1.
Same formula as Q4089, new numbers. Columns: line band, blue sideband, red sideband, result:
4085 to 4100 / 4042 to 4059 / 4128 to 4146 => 2.4 angstrom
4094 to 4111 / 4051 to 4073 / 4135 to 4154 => 4.2 angstrom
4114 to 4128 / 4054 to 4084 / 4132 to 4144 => 0.6 angstrom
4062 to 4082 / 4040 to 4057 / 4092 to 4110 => -0.2 angstrom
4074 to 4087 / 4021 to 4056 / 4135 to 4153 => 1.6 angstrom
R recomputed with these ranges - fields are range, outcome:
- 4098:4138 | 13.6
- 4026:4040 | 14.7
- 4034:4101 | 14.5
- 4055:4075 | 15.2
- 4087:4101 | 12.6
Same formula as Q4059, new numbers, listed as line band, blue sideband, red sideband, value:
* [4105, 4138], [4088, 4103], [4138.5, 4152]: -0.1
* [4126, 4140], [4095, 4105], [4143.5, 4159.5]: -1.1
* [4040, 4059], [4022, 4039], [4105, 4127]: -1.4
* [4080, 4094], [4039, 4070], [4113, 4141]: 0.8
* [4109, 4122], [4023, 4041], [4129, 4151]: 1.0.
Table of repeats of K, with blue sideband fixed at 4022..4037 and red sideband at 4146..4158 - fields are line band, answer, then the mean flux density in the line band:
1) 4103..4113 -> 1.8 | 12.5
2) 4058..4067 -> -0.3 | 15.6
